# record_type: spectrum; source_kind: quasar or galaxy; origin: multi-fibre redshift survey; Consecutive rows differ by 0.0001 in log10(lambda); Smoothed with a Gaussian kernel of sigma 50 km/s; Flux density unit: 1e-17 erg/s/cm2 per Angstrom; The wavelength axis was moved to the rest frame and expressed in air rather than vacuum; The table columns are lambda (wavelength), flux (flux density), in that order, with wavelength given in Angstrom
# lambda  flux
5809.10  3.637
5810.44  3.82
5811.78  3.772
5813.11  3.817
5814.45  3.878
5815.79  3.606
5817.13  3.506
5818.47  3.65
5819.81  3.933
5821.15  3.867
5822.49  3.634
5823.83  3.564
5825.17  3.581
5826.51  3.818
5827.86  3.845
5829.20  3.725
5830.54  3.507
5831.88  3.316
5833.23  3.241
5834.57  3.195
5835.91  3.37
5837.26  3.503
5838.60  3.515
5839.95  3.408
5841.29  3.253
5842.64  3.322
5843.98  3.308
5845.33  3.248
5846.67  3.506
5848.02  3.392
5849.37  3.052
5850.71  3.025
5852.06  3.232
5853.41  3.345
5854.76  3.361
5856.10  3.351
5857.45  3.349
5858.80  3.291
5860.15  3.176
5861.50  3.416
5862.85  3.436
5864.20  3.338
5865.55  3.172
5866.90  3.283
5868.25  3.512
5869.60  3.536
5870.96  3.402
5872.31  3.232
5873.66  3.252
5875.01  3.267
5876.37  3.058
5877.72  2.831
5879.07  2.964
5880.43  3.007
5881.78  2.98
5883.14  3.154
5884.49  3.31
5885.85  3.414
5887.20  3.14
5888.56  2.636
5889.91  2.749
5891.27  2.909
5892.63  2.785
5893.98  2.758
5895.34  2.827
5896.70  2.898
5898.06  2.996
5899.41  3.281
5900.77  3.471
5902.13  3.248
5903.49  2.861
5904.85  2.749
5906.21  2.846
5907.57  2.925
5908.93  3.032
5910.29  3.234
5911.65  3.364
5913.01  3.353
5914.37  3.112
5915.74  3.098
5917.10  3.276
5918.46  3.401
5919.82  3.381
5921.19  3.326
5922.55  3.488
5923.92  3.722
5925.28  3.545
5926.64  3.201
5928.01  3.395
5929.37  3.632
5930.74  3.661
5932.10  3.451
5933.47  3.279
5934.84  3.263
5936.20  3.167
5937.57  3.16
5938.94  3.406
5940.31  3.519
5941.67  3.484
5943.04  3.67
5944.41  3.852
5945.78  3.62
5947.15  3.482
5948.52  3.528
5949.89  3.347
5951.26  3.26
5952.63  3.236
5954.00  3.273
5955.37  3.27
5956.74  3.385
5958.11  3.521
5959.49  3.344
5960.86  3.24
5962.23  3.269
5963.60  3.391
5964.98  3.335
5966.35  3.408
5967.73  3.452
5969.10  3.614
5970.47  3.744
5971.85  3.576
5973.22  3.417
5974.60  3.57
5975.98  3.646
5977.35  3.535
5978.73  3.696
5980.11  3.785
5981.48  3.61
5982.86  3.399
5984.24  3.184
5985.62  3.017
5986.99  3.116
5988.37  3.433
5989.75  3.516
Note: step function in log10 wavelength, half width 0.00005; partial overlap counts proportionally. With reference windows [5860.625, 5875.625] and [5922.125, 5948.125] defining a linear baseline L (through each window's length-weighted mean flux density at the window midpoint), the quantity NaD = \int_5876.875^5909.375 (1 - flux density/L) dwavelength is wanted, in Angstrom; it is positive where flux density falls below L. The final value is 3.9 Angstrom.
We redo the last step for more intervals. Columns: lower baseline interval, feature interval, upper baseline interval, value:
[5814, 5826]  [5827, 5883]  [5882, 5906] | 1.0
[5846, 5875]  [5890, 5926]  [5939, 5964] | 2.5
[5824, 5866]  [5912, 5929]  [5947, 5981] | 0.3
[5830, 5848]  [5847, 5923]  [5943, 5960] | 5.0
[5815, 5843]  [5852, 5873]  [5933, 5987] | 1.0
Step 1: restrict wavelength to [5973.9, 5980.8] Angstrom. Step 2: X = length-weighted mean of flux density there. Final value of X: 3.65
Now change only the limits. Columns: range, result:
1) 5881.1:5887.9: 3.2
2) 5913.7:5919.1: 3.22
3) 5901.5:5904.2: 3.05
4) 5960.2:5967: 3.33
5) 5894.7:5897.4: 2.86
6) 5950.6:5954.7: 3.26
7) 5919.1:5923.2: 3.4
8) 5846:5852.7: 3.24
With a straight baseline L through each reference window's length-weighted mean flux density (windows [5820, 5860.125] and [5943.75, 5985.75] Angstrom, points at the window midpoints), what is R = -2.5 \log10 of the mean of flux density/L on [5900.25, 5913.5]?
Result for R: 0.113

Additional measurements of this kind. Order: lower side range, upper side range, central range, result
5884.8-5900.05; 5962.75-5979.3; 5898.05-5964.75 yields -0.03 mag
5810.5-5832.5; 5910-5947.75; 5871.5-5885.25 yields 0.14 mag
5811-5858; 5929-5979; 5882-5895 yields 0.17 mag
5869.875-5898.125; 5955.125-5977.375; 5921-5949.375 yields -0.06 mag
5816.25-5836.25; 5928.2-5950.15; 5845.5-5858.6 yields 0.09 mag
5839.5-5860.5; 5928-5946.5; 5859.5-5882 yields 0.03 mag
